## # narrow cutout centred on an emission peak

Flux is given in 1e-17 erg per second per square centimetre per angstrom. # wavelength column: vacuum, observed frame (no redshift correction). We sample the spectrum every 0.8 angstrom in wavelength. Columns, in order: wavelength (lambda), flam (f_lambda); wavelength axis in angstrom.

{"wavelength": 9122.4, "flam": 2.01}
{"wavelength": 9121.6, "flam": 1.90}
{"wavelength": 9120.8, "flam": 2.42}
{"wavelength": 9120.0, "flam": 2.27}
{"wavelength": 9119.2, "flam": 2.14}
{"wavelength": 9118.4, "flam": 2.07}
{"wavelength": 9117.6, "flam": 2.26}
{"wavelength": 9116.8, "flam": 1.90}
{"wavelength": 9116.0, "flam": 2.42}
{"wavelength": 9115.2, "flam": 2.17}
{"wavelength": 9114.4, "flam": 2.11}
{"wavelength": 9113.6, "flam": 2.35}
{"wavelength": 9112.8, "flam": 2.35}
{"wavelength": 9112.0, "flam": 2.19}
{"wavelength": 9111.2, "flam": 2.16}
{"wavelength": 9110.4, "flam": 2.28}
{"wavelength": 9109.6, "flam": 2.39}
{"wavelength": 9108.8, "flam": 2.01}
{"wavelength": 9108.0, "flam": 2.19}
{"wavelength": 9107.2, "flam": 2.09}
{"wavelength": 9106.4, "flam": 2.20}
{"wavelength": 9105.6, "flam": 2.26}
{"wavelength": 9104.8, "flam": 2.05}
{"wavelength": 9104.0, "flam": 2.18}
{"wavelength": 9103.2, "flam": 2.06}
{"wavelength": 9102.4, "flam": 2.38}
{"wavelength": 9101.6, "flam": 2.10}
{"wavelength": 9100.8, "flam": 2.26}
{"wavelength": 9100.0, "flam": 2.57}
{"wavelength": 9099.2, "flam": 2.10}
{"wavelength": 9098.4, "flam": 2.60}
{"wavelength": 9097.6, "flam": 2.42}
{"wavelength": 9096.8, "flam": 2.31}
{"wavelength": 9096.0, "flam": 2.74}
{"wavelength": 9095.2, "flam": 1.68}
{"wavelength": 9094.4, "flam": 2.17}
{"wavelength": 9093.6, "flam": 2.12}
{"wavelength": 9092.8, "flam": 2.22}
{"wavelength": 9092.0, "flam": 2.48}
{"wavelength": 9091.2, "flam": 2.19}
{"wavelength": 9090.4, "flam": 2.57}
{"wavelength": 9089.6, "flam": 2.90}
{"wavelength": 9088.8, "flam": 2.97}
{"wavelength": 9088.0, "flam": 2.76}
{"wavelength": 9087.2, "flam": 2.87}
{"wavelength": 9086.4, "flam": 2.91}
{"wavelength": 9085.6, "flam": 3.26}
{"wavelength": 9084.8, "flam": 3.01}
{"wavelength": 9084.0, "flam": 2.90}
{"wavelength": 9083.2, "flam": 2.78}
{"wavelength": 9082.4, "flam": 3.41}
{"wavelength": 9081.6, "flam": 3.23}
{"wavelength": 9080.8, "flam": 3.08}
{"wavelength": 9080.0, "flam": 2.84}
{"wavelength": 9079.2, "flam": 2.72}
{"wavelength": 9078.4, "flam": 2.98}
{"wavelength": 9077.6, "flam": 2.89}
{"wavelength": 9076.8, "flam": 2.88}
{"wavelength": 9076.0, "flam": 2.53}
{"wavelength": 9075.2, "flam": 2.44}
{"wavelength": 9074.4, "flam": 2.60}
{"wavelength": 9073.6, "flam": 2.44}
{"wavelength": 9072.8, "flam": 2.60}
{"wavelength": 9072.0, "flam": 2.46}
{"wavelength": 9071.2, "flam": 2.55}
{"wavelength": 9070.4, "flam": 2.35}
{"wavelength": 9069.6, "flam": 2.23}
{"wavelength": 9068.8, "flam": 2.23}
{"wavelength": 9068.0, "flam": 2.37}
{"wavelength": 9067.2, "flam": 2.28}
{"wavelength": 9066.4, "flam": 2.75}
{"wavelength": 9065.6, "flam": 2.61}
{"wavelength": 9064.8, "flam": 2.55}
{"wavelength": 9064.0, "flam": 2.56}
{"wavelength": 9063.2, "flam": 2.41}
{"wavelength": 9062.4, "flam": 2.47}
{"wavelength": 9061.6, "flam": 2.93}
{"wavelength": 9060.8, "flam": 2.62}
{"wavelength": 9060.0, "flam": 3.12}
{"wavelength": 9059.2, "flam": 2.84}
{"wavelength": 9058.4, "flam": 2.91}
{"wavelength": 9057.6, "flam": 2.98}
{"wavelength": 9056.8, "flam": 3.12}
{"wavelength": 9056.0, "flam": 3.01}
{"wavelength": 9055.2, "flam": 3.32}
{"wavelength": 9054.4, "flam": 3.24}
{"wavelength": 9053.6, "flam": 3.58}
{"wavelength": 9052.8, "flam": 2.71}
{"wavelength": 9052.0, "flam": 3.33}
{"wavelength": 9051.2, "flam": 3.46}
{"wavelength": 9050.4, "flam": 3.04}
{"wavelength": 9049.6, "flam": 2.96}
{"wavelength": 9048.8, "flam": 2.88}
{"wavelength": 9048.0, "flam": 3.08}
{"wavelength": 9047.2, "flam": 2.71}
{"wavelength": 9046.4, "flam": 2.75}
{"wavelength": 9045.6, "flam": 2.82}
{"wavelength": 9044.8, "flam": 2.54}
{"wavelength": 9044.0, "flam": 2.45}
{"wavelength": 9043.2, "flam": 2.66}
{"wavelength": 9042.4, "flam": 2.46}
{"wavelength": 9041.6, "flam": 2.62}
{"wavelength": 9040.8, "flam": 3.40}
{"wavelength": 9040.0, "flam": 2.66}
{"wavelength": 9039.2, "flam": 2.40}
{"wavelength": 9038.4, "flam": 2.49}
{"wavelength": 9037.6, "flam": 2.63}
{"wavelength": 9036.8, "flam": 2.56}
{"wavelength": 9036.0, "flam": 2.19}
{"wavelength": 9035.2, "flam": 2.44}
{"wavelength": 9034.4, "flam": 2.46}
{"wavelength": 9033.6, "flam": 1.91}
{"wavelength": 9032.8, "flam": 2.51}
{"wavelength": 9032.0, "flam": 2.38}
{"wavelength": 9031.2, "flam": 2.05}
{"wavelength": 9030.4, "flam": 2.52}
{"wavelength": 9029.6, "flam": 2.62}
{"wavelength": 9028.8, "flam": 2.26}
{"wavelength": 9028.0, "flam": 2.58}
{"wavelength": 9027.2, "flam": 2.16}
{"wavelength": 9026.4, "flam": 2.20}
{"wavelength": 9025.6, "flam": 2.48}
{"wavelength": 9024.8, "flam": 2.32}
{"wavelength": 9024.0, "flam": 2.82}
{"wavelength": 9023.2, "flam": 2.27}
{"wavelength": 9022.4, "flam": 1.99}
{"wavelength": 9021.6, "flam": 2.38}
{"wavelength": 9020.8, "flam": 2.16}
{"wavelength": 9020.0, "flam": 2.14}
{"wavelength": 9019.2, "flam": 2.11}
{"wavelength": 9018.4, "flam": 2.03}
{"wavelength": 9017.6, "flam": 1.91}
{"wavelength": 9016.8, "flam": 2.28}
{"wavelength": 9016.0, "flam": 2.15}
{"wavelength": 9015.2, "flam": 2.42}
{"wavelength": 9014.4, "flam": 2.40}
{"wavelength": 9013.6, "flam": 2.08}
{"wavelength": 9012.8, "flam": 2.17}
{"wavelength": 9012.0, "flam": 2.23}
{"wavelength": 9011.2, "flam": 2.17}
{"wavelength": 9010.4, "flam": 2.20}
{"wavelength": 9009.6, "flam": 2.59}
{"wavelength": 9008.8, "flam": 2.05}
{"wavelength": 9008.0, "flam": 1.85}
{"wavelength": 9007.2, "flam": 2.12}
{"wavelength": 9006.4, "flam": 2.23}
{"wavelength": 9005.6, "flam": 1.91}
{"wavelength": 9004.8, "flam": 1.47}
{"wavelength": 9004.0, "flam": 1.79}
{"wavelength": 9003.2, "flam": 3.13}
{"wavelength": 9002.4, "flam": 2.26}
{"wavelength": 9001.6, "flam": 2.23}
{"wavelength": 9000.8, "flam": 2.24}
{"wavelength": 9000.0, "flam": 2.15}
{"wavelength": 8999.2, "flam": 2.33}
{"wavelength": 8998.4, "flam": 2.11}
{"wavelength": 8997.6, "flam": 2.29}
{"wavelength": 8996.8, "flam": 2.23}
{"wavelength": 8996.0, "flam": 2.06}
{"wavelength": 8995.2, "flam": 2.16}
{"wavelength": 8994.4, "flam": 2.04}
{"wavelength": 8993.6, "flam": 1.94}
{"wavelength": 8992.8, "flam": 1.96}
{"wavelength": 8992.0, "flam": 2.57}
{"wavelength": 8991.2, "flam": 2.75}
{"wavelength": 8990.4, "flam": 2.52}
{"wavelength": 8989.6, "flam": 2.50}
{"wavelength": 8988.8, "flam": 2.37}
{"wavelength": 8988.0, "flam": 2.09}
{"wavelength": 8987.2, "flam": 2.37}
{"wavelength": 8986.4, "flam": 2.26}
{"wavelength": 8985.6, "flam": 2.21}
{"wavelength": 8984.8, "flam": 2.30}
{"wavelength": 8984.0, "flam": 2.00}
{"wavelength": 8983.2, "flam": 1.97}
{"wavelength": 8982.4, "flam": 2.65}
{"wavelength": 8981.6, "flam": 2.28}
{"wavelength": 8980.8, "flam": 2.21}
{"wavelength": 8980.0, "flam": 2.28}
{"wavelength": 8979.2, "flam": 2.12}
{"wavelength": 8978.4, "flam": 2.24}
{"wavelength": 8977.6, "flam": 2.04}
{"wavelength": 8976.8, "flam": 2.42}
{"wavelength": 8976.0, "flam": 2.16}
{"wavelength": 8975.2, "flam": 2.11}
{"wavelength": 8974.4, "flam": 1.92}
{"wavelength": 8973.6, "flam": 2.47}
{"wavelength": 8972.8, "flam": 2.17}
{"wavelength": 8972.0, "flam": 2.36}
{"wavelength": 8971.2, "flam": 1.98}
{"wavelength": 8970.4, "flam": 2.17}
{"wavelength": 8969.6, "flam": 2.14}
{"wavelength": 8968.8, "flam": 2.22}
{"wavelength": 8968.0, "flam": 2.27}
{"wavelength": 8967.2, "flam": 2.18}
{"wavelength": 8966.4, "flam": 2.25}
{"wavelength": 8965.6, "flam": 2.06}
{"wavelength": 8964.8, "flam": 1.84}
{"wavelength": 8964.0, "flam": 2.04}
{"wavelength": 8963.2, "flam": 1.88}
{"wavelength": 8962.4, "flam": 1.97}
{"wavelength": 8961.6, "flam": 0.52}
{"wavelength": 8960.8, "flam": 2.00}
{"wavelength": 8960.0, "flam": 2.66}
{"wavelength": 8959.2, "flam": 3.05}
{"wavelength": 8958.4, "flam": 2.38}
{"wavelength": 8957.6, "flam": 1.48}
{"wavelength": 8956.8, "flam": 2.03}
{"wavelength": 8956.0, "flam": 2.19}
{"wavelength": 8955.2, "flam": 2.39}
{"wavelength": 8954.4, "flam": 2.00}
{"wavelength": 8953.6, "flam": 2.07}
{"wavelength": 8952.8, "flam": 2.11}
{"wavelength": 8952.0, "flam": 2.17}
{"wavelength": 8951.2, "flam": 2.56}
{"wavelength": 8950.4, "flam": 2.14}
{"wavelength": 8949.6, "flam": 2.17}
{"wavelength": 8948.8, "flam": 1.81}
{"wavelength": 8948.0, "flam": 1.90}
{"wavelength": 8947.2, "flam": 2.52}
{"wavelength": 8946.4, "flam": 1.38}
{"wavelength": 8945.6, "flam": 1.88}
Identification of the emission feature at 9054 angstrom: H-alpha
